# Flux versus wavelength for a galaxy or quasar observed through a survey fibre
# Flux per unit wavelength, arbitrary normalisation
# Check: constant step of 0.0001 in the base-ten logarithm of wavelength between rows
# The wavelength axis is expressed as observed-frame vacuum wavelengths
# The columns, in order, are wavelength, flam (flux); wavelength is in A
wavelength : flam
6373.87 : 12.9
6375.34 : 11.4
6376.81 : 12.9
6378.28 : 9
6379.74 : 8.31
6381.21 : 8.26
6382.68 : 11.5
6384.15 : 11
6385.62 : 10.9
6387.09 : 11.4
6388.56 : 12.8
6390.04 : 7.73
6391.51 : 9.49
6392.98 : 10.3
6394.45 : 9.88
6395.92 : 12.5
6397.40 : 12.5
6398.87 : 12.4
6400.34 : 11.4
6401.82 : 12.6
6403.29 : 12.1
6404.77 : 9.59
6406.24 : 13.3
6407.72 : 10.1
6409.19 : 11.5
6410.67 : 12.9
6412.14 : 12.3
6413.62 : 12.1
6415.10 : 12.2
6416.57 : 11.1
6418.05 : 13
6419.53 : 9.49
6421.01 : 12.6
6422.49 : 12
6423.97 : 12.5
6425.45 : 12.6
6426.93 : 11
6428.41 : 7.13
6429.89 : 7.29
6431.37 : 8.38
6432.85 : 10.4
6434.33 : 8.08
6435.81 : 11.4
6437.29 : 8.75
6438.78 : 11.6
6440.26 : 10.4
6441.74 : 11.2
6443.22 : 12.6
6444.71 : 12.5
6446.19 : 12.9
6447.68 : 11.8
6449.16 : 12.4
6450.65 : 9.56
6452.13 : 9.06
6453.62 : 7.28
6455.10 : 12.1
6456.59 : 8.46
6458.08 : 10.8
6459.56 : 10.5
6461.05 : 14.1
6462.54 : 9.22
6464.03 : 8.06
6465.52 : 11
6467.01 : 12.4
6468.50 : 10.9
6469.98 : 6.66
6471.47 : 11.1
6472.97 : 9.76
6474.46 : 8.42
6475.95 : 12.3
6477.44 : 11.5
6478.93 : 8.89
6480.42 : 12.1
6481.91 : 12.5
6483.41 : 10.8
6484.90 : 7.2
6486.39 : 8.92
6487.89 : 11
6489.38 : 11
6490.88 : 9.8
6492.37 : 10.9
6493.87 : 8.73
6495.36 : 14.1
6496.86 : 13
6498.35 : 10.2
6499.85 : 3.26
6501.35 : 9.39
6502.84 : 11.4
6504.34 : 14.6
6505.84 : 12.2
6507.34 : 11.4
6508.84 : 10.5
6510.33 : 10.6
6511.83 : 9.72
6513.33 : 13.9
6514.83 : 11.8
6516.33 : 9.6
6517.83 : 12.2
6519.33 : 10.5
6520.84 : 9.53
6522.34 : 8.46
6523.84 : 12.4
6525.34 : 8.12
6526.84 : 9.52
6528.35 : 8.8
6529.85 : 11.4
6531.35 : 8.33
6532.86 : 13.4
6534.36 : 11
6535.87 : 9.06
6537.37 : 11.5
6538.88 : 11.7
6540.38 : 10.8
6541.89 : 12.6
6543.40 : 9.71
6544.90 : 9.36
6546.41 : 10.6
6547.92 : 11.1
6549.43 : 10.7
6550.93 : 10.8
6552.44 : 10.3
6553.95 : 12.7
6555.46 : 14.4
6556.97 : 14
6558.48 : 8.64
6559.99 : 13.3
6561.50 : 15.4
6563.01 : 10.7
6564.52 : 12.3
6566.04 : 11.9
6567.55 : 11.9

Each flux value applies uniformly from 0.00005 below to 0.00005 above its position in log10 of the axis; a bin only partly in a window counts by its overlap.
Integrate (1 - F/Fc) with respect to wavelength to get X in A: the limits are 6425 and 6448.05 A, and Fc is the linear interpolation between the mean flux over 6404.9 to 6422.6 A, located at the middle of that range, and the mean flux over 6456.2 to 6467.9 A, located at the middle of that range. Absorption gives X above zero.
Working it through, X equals 1.6 A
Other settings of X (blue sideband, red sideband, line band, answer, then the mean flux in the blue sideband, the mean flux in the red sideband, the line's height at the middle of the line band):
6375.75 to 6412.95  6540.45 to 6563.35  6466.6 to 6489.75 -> 2.2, 11.1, 11.6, 11.4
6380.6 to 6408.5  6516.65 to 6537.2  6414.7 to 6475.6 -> 1.1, 11.1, 10.2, 10.7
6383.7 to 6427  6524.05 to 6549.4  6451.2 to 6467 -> 1.3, 11.5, 10.5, 11.1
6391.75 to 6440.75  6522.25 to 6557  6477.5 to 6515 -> 0.7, 11.1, 10.8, 10.9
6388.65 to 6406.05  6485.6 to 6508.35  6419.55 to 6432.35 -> 0.7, 11.1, 10.6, 11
